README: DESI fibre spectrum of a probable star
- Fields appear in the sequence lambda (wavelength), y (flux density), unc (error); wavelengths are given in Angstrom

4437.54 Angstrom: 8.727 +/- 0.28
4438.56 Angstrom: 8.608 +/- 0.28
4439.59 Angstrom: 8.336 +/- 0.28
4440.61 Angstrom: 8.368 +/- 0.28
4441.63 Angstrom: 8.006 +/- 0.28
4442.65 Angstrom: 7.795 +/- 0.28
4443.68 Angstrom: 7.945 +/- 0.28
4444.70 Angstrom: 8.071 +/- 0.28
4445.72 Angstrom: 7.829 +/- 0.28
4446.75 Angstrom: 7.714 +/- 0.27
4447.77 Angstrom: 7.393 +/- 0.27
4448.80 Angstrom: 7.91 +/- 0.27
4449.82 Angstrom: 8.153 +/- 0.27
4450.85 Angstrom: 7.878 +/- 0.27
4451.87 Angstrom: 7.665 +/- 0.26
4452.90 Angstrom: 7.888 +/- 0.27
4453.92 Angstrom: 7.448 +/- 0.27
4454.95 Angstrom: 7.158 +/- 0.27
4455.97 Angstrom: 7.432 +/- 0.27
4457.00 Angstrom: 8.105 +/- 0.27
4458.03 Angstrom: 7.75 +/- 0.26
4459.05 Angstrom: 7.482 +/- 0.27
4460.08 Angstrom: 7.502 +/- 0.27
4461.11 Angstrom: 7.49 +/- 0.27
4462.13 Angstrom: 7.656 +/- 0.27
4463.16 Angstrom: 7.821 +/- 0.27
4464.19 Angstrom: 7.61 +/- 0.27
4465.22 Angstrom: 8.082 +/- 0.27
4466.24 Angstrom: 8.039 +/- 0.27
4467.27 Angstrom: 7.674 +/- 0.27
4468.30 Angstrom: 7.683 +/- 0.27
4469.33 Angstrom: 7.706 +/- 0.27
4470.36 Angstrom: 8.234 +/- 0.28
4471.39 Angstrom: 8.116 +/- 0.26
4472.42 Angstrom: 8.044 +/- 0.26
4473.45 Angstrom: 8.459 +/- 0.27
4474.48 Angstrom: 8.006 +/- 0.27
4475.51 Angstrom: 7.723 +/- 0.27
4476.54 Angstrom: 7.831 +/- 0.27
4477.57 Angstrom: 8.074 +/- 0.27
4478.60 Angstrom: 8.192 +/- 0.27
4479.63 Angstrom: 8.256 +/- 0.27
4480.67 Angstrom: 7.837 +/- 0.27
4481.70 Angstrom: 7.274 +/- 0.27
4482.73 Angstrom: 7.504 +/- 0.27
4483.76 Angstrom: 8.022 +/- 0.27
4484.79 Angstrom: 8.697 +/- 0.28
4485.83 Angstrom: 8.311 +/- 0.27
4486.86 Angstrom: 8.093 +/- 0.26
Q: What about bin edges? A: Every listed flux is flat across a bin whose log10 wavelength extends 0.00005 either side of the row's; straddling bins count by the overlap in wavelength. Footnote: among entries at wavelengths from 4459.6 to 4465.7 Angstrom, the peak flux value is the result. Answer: 8.082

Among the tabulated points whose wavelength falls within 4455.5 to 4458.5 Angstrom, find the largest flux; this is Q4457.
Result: 8.105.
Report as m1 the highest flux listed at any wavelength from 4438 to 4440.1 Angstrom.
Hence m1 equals 8.608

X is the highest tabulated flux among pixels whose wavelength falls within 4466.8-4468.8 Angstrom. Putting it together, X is 7.683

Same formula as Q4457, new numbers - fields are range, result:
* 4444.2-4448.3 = 8.071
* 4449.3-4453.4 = 8.153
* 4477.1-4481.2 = 8.256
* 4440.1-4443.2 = 8.368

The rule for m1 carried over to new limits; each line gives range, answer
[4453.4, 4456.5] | 7.448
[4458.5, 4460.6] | 7.502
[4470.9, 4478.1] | 8.459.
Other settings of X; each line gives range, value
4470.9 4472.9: 8.116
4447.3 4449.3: 7.91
